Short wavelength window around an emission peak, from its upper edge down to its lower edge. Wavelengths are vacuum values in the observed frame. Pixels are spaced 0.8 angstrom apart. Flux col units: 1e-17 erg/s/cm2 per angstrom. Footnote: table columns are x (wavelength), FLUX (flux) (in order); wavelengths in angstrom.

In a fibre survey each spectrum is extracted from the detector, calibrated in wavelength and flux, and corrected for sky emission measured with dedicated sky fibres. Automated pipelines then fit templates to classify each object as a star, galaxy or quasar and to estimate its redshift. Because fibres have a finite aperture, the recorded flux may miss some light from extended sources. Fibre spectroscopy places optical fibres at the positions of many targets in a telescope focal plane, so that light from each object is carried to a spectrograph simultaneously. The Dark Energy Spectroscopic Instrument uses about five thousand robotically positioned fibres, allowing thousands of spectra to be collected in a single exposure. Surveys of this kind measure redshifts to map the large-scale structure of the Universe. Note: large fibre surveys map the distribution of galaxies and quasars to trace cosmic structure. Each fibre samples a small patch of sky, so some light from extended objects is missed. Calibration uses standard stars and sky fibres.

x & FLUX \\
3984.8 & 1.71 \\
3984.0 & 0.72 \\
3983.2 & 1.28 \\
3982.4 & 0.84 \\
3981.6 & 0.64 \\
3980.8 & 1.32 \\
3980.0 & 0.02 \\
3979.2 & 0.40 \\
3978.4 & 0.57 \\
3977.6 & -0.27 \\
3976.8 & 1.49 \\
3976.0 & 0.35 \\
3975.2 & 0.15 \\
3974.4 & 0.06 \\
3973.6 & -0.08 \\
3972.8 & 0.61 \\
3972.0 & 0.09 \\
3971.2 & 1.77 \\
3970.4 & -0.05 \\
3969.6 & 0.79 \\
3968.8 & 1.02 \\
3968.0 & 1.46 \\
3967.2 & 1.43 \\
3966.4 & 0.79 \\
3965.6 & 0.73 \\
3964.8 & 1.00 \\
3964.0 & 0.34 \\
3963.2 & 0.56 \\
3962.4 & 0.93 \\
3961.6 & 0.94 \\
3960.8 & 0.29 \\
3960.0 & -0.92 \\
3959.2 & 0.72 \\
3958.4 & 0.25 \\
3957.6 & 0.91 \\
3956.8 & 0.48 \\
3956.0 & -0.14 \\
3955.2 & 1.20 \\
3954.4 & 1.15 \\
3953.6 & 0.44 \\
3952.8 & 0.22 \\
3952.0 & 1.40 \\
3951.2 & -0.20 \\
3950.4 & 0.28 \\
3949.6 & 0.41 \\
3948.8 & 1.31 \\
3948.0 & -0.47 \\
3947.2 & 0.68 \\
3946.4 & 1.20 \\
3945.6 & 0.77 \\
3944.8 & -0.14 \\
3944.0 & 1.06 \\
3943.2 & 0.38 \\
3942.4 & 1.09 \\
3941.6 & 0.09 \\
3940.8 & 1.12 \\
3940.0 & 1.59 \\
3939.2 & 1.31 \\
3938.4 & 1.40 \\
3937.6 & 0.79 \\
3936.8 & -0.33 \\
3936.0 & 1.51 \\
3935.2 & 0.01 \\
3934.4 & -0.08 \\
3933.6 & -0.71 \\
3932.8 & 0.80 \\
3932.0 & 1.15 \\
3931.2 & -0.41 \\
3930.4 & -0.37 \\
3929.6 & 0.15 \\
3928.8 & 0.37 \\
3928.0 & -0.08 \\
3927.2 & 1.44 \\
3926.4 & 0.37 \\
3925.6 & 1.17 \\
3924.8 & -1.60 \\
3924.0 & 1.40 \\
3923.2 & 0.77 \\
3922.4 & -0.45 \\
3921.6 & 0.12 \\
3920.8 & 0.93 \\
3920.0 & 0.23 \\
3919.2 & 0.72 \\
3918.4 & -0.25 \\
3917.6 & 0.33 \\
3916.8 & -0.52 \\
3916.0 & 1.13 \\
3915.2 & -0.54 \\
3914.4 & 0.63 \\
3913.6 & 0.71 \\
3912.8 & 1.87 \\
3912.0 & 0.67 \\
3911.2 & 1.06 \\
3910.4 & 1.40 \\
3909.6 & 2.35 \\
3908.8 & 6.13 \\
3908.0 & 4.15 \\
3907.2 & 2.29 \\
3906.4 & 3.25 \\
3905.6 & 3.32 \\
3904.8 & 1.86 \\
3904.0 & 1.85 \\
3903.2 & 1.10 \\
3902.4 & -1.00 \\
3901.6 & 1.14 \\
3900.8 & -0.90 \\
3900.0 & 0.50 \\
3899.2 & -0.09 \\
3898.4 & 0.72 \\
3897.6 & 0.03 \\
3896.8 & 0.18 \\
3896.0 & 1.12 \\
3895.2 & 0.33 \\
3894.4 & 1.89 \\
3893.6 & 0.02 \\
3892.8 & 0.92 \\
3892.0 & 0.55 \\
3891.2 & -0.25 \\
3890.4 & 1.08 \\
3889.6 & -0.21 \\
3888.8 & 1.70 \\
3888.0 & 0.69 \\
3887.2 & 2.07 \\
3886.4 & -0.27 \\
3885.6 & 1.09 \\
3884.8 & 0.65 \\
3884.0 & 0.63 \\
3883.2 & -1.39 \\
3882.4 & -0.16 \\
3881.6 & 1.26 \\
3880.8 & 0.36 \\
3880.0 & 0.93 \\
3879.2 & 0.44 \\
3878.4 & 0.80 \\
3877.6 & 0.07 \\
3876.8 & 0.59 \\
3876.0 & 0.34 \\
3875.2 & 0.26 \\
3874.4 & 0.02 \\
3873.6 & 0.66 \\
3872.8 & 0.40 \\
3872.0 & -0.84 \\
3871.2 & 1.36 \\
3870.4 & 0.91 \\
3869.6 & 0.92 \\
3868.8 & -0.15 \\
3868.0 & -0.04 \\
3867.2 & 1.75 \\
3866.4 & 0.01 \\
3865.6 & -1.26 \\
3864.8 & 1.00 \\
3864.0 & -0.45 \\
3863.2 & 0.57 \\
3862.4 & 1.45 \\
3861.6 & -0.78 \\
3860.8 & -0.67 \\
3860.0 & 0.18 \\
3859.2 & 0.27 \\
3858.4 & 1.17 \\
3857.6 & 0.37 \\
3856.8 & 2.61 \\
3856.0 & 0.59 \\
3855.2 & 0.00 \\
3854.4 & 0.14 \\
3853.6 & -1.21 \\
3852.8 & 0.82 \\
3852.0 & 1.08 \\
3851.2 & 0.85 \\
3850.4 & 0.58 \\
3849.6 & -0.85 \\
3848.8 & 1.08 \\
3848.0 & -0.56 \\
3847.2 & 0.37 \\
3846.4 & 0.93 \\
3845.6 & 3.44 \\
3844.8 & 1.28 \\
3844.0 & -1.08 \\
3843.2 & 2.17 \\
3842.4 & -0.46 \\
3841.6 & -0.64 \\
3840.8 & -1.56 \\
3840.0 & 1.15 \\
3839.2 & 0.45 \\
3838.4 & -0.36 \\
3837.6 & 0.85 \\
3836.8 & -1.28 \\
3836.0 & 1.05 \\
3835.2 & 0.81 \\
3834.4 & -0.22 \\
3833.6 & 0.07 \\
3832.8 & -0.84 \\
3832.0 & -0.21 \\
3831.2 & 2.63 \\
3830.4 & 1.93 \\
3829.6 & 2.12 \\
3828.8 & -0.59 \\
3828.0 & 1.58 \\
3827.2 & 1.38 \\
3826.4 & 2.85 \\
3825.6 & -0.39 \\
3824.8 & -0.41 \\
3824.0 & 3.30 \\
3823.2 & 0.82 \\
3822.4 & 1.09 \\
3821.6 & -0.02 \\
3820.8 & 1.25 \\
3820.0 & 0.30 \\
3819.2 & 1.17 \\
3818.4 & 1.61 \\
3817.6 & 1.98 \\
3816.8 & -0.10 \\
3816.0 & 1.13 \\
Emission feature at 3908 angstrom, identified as [O II] 3727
